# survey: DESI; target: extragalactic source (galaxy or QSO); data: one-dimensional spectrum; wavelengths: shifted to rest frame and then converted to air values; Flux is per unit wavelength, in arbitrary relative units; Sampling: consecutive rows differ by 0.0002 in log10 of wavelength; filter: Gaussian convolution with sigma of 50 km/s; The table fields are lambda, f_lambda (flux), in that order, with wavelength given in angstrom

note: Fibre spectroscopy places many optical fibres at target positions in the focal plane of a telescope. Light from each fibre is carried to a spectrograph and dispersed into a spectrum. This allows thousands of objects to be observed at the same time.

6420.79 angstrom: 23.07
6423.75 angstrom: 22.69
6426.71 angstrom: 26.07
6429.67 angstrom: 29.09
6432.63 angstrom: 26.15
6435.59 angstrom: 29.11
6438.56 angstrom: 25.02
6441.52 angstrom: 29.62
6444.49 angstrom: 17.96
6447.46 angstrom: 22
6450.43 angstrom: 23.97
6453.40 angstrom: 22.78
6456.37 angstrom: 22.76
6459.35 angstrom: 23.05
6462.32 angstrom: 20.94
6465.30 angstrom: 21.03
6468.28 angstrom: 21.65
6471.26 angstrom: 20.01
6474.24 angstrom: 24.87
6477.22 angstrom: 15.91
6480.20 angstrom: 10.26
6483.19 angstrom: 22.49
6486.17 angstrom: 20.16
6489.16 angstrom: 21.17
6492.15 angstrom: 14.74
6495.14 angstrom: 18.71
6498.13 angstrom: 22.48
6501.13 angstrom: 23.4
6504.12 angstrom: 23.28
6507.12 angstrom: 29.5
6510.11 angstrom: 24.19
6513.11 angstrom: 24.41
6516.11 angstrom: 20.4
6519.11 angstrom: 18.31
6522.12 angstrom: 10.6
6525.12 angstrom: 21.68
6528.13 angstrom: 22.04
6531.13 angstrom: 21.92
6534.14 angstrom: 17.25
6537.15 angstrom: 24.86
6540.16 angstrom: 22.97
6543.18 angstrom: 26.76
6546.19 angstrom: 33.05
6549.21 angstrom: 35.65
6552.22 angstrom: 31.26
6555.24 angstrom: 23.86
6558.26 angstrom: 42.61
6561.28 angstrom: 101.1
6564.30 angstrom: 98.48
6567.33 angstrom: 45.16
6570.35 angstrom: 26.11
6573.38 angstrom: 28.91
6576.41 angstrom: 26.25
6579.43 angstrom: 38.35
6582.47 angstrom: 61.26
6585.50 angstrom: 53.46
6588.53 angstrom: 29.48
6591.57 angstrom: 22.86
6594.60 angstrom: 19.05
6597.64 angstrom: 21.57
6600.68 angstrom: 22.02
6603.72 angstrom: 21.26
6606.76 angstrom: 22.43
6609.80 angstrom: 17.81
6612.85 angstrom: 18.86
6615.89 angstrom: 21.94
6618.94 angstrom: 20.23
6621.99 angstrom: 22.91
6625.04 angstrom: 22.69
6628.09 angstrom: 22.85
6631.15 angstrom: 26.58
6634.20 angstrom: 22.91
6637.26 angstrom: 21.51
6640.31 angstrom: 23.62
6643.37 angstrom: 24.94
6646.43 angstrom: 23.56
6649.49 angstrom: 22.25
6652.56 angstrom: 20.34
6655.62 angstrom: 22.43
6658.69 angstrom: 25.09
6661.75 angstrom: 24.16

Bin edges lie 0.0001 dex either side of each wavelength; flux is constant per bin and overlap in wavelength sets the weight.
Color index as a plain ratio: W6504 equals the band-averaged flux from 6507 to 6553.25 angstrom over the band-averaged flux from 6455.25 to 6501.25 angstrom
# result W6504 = 1.2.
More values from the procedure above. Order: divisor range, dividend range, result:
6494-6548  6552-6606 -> 1.75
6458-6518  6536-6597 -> 1.87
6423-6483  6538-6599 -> 1.73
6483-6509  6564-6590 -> 1.97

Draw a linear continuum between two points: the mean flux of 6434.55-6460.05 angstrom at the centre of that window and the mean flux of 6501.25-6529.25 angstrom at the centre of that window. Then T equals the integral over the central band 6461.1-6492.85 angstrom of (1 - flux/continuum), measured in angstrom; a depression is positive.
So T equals 4.8 angstrom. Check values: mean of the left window 24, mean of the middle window 19.5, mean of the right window 21.7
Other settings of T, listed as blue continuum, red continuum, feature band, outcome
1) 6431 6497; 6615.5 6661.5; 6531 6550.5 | -3.6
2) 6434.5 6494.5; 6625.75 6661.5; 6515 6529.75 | 2.3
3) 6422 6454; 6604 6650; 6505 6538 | 3.4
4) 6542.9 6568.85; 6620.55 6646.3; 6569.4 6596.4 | 4.4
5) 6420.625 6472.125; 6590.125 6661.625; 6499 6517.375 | -0.8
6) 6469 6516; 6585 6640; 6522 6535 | 1.3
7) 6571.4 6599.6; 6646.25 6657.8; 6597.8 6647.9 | 8.3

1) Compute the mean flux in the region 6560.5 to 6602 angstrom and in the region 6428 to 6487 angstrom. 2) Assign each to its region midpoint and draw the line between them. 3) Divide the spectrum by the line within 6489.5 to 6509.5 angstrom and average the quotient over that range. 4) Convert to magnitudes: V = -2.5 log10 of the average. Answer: 0.298 mag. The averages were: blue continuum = 22.5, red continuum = 41.5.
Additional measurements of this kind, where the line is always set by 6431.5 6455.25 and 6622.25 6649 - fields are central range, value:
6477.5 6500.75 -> 0.285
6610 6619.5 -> 0.180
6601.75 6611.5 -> 0.153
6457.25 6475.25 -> 0.119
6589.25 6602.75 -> 0.089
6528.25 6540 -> 0.115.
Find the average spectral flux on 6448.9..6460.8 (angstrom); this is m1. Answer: 23.1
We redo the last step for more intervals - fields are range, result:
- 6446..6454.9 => 22.9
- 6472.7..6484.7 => 18.4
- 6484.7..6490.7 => 20.6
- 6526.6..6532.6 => 22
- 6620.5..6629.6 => 22.8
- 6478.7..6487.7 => 17.7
